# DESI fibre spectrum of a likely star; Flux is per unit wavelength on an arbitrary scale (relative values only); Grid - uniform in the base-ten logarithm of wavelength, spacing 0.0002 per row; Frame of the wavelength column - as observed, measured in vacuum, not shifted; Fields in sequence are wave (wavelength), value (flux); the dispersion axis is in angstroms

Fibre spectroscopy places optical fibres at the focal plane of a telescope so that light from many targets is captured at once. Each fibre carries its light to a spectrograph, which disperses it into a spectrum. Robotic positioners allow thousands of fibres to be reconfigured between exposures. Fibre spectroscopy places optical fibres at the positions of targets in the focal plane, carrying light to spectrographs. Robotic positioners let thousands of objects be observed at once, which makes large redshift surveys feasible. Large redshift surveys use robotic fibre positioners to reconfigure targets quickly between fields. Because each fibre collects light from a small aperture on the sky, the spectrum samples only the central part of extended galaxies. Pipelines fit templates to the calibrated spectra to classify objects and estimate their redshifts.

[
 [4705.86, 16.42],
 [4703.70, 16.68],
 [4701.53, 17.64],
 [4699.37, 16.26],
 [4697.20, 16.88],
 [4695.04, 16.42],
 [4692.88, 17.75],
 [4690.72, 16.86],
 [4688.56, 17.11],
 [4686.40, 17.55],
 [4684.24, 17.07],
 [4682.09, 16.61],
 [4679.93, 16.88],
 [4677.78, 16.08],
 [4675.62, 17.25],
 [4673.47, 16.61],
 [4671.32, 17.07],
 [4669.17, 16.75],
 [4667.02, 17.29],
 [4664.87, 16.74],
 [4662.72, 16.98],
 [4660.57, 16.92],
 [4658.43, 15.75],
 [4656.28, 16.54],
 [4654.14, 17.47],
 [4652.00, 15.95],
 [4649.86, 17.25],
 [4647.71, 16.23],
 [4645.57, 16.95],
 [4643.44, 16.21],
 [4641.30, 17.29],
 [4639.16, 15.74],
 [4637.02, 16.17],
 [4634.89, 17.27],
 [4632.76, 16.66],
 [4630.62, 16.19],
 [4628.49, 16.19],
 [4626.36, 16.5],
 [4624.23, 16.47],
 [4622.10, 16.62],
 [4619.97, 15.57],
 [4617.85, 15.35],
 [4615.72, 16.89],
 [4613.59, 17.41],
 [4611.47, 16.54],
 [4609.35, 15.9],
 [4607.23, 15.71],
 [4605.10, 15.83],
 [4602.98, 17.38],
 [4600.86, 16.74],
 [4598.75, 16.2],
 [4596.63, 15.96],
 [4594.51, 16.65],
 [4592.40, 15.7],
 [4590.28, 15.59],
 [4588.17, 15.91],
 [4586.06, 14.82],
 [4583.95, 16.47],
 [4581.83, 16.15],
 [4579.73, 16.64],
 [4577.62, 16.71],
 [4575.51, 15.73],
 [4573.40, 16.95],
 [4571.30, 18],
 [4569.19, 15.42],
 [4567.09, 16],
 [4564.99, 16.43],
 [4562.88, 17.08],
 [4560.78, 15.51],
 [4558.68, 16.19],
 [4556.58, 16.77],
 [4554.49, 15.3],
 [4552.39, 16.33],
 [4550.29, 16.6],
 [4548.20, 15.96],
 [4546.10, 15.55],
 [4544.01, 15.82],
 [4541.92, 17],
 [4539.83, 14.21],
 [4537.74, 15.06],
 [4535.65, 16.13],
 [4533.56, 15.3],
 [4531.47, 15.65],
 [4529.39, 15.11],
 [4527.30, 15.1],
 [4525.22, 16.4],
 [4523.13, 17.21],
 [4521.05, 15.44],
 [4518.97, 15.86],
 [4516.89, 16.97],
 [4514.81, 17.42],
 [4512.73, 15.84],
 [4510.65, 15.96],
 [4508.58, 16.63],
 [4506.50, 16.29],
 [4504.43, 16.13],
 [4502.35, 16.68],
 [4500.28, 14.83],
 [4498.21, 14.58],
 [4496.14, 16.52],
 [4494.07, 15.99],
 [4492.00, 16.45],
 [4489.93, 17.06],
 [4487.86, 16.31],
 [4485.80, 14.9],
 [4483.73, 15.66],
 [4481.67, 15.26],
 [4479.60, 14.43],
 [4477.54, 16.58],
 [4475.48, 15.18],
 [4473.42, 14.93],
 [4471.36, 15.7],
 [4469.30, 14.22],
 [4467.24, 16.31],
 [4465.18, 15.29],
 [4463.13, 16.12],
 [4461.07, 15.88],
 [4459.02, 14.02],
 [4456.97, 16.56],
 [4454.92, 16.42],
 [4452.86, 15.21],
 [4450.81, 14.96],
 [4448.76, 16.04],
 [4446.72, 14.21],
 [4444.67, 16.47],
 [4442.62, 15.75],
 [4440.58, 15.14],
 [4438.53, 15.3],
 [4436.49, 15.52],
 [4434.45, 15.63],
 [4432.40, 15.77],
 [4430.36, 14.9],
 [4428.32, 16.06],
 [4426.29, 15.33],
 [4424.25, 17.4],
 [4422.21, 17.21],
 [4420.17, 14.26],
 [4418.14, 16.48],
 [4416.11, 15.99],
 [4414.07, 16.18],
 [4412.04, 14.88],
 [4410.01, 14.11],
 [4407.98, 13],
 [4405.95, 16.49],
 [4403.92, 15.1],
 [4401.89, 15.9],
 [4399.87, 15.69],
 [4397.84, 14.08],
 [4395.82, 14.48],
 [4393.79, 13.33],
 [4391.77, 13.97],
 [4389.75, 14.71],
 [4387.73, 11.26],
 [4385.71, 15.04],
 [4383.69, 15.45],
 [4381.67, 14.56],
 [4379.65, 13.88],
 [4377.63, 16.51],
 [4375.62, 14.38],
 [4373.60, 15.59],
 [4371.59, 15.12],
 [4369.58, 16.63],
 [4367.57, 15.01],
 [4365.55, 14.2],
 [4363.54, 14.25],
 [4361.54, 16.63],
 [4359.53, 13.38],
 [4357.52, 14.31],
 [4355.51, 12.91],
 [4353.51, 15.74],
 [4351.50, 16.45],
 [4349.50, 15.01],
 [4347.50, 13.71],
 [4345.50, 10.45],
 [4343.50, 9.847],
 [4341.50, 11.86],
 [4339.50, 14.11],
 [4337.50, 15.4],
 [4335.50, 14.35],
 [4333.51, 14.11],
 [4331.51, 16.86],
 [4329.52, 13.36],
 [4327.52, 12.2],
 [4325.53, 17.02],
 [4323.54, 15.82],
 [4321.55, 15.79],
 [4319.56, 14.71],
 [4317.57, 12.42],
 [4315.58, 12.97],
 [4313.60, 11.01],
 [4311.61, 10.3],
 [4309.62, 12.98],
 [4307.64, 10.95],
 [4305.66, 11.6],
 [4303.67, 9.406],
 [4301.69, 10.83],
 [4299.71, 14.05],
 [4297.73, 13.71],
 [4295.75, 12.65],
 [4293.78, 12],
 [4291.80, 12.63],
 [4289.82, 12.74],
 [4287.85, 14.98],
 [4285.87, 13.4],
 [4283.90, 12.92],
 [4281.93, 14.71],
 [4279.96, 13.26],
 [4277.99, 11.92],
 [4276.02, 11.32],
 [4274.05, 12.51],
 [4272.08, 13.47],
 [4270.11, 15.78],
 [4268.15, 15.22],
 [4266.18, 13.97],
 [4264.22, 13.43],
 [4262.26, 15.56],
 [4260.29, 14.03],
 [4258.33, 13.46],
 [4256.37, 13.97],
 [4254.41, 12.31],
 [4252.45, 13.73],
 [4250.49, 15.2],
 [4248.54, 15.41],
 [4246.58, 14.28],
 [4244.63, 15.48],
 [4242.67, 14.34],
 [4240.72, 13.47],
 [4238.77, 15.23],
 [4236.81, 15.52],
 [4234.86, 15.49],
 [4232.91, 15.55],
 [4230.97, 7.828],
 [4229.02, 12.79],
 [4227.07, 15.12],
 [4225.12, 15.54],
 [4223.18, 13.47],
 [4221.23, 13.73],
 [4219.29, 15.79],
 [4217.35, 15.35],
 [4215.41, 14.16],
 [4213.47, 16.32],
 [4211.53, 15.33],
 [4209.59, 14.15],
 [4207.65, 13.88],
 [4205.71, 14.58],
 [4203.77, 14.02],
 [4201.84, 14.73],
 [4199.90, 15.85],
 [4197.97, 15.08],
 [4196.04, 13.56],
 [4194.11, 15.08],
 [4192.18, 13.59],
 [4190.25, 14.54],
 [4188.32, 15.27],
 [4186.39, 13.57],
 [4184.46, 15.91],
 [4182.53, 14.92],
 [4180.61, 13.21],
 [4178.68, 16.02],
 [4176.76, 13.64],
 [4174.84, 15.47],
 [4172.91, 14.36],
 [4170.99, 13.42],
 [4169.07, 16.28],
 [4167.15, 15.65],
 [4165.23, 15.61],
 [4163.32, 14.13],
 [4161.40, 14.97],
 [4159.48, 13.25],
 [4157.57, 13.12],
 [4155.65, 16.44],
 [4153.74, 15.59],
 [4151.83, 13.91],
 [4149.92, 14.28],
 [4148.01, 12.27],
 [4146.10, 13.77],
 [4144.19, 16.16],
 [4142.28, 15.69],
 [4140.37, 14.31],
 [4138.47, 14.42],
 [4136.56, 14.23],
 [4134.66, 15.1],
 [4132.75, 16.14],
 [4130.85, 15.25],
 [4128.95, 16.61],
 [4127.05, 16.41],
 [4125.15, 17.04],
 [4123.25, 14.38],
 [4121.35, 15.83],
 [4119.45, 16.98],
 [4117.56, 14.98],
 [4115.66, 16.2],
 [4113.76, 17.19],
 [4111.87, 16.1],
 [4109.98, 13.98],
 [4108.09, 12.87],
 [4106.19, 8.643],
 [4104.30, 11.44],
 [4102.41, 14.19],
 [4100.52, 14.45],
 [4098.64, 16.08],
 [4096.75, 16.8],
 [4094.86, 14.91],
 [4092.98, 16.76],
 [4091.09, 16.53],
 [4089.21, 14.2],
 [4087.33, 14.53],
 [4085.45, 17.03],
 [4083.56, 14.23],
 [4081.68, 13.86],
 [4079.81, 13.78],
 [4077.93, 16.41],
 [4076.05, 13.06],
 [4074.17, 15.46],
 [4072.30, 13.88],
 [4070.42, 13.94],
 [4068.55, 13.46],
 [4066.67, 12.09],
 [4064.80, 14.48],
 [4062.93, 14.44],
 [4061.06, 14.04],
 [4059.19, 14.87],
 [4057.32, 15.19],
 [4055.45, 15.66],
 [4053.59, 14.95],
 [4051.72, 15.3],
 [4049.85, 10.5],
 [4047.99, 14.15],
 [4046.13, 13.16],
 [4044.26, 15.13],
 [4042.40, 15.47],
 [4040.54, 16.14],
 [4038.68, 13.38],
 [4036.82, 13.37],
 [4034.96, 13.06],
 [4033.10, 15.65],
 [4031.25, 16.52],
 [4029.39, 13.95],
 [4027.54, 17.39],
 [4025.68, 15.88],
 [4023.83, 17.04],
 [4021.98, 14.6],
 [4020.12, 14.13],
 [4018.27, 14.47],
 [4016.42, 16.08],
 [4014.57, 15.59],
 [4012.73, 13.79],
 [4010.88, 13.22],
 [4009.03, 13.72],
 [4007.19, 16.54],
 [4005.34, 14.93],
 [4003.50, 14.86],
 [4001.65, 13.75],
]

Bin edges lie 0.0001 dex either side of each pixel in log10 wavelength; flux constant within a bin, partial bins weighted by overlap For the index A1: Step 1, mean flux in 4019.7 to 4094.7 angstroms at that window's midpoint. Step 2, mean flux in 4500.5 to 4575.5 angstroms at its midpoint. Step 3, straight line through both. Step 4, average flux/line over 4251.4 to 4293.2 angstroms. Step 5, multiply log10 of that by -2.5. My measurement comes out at 0.13 mag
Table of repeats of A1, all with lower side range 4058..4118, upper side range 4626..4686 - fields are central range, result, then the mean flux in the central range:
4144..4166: 0.03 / 14.4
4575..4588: 0.02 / 16.1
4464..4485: 0.04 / 15.4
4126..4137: -0.07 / 15.7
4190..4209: 0.03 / 14.5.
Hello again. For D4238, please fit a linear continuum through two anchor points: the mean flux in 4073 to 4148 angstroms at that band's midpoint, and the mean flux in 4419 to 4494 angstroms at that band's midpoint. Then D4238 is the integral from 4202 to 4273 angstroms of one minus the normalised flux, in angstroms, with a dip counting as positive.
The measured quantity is 4.0 angstroms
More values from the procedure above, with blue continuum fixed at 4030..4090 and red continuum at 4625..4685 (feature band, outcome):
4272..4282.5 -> 1.7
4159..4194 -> 0.4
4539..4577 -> 0.3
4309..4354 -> 4.9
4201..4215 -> 0.3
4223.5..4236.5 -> 1.1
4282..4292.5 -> 1.2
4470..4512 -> 0.7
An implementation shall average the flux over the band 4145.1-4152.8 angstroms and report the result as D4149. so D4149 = 13.6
